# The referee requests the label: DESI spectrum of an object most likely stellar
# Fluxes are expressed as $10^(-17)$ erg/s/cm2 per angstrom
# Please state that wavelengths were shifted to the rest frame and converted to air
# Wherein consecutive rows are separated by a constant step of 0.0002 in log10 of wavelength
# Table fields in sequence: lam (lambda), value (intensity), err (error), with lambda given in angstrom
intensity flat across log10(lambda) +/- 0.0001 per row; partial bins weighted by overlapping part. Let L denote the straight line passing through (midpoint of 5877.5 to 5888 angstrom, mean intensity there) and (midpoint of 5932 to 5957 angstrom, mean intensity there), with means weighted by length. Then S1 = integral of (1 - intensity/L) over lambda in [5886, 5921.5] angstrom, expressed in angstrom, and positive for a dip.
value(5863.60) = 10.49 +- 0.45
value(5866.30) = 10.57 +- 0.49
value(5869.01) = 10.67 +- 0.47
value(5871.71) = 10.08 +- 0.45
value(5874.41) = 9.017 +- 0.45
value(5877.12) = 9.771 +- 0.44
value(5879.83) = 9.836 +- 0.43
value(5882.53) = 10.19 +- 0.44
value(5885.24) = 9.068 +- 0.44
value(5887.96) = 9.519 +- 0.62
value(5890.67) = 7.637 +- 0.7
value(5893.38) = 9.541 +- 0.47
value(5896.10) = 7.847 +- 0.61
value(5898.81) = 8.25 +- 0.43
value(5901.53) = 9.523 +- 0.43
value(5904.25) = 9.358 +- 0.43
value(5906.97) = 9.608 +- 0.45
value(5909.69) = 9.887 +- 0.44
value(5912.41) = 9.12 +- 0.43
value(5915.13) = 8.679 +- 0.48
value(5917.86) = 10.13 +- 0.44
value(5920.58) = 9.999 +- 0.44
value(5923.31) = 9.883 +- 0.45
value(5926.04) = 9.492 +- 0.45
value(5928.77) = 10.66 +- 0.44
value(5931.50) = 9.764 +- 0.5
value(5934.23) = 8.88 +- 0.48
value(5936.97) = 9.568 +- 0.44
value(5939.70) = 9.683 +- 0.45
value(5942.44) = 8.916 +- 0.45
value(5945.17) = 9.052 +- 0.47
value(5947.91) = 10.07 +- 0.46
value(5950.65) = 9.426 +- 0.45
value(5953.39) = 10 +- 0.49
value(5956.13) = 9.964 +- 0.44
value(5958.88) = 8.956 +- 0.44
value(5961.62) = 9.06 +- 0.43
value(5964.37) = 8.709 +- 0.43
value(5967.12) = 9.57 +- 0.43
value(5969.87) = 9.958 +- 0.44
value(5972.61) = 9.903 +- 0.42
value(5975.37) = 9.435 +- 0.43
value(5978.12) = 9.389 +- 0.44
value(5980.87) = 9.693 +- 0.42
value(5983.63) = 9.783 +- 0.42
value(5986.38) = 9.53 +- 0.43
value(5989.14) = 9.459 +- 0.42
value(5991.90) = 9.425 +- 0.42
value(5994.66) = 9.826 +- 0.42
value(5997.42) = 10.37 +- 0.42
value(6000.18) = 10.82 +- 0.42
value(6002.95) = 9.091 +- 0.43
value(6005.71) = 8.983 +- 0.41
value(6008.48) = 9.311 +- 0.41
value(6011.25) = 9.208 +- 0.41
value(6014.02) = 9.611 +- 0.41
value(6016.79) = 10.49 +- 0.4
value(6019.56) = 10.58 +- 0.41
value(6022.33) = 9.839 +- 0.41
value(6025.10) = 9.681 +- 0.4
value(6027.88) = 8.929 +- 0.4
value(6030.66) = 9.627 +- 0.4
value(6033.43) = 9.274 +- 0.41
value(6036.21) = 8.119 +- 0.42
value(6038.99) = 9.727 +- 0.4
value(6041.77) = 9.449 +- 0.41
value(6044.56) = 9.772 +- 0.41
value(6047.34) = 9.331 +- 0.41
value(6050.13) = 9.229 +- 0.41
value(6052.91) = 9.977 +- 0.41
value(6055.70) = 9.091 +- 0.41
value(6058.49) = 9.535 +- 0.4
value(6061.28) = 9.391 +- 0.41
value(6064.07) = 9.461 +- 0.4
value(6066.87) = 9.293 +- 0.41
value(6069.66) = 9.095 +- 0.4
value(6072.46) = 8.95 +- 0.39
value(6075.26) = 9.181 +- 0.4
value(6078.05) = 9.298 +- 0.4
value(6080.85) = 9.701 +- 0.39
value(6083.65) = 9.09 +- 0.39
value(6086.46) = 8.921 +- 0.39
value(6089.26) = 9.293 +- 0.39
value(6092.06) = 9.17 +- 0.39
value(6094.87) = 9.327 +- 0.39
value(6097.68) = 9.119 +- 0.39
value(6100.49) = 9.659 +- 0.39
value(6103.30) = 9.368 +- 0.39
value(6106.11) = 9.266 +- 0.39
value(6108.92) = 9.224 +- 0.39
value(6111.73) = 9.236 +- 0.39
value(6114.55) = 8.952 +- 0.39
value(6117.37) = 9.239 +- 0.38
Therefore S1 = 1.73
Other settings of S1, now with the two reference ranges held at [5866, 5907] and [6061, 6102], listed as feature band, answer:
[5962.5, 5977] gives -0.28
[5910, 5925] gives -0.38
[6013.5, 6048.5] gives -1.07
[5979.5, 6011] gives -1.15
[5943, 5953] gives -0.20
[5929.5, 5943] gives -0.16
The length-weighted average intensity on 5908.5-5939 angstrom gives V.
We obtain 9.64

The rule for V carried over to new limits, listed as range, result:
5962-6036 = 9.6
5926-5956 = 9.61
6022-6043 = 9.31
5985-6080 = 9.5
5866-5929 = 9.47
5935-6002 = 9.6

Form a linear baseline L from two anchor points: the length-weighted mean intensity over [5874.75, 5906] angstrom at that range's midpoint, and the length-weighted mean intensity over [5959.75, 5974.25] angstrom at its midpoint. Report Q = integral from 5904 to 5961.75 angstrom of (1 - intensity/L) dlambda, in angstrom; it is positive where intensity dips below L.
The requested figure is -1.7 angstrom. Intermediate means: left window 9.14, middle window 9.57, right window 9.42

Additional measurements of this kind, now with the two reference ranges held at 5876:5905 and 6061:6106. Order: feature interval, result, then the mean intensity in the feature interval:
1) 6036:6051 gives -0.20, 9.36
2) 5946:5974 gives -1.14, 9.55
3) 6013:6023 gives -1.03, 10.2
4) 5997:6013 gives -0.65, 9.58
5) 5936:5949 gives -0.39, 9.45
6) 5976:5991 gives -0.59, 9.56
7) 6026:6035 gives -0.05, 9.27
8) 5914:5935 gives -1.30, 9.72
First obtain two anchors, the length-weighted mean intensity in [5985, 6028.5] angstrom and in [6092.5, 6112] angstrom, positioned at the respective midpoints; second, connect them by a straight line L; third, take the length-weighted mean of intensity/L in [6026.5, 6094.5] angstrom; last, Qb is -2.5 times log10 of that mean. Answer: 0.02 mag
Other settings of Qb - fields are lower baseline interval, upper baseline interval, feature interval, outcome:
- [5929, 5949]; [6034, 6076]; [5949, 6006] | -0.020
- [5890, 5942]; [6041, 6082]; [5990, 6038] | -0.026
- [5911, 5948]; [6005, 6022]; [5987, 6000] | -0.018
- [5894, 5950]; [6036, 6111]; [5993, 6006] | -0.058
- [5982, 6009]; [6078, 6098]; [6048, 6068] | -0.005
